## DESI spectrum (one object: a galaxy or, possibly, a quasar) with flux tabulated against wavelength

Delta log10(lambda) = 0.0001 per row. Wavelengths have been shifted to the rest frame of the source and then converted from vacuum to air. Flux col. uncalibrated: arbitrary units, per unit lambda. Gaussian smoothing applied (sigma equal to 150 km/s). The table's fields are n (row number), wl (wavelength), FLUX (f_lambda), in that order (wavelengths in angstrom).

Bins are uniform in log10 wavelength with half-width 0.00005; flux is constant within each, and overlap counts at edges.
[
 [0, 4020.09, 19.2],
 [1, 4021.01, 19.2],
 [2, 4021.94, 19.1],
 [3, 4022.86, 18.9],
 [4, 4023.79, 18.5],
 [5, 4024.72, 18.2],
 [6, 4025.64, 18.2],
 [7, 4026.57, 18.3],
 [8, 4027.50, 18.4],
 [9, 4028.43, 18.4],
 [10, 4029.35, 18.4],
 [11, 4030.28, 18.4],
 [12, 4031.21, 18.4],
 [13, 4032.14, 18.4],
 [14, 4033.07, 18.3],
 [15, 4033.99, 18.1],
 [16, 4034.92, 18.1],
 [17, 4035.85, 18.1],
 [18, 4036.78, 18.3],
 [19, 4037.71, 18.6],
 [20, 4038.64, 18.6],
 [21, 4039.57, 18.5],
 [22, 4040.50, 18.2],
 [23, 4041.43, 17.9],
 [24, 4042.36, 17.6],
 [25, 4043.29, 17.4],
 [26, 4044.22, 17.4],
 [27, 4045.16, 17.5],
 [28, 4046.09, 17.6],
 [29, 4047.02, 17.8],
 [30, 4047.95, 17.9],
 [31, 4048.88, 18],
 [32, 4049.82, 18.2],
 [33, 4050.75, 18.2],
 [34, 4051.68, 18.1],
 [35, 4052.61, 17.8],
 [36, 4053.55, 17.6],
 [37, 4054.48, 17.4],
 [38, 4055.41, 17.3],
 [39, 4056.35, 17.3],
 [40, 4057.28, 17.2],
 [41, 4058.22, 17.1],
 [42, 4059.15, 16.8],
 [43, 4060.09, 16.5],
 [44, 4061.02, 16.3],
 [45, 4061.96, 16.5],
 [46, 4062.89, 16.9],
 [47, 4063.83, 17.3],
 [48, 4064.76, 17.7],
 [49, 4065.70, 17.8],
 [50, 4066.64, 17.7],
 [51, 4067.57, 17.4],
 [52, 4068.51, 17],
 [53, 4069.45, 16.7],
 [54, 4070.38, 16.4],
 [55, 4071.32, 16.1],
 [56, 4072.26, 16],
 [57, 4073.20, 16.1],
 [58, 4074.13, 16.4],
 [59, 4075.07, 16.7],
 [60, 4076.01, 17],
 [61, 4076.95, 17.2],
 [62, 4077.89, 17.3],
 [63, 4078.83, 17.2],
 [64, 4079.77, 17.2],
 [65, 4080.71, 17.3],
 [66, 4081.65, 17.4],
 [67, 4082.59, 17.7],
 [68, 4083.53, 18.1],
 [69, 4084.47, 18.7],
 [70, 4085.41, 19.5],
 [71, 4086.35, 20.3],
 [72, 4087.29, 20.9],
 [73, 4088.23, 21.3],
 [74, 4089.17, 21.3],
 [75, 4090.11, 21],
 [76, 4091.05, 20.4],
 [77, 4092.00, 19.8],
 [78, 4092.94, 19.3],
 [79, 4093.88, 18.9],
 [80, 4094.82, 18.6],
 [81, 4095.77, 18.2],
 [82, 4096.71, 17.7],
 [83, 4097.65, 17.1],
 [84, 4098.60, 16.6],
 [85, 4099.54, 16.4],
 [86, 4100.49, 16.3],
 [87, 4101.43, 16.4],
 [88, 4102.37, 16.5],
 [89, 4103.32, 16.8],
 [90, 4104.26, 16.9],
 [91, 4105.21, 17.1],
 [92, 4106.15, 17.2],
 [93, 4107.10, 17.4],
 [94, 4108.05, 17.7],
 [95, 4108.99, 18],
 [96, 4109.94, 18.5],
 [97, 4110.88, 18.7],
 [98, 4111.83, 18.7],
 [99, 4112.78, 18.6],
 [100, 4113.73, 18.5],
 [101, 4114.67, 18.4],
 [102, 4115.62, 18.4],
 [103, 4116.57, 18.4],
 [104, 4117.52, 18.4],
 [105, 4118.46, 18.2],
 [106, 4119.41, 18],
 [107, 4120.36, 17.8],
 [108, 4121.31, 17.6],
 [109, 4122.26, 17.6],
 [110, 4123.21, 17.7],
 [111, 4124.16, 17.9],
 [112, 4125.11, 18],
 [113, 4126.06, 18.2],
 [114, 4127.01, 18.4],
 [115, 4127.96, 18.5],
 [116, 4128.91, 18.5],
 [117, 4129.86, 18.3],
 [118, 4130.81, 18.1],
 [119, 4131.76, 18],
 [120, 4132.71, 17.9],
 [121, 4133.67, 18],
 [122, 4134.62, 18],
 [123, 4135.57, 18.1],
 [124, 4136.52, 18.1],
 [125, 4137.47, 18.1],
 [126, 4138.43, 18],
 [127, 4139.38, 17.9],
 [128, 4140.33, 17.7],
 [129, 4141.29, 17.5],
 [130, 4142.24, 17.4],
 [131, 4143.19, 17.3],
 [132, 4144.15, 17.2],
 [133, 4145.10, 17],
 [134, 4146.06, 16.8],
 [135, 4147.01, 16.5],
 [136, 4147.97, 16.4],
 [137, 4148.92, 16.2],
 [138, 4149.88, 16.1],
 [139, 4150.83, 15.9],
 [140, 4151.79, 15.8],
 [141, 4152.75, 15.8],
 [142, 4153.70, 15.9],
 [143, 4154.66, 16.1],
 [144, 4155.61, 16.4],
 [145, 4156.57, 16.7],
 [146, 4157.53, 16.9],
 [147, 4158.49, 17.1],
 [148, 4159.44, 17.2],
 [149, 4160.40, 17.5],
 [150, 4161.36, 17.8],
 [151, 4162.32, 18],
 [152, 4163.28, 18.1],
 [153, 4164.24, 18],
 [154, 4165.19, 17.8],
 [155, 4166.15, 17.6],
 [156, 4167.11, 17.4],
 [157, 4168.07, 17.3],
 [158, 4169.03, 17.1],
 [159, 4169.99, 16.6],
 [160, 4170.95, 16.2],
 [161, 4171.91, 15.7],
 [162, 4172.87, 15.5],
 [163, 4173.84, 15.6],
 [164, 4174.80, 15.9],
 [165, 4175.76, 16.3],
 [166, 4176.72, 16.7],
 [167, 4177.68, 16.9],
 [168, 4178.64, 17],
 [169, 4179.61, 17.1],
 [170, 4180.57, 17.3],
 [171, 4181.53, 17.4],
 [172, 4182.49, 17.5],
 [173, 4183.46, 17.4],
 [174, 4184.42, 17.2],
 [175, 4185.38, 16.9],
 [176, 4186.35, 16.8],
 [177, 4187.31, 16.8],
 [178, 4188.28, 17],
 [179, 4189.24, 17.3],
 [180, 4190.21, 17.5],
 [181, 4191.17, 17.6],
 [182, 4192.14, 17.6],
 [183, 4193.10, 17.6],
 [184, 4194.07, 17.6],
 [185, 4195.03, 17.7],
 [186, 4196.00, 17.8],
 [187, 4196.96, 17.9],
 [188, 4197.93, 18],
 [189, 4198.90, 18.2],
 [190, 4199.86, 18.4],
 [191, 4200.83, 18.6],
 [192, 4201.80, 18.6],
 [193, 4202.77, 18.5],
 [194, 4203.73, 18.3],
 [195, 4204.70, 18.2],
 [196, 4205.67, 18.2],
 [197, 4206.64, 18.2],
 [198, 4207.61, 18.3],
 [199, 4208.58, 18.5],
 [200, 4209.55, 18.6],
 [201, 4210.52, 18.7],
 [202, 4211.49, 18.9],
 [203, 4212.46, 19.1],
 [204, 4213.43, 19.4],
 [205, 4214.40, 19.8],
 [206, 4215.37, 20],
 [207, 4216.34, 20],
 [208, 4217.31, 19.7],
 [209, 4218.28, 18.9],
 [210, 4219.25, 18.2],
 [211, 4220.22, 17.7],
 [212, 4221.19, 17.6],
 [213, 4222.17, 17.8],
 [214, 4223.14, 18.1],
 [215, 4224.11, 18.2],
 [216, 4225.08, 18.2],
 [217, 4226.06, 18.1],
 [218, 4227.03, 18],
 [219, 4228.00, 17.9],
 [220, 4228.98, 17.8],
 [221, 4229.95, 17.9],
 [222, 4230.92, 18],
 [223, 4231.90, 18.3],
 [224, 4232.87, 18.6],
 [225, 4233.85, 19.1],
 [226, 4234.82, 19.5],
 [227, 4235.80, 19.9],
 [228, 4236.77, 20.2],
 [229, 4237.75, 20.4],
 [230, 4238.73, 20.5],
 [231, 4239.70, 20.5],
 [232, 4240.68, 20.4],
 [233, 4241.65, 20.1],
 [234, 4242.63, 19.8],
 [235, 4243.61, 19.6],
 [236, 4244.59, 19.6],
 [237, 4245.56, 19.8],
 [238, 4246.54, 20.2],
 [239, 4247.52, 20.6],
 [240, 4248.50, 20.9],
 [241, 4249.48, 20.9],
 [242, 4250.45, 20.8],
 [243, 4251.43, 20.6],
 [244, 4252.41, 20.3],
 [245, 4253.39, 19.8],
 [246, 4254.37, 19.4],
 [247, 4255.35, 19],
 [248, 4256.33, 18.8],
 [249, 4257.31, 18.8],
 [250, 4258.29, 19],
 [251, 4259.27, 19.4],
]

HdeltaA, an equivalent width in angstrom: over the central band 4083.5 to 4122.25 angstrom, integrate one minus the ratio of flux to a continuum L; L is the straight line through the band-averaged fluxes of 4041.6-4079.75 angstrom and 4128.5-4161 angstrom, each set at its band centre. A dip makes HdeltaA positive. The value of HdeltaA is -2.6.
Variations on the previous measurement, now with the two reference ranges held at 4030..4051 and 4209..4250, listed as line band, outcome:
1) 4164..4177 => 1.5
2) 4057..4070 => 0.8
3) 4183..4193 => 0.9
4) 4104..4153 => 2.3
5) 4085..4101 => -0.6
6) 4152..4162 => 1.1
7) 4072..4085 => 0.8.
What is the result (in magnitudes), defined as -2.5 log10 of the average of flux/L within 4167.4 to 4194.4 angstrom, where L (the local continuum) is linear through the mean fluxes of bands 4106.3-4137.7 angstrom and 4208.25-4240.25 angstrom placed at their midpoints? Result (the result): 0.10 mag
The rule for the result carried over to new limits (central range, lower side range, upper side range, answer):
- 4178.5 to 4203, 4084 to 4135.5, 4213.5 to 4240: 0.07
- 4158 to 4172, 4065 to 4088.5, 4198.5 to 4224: 0.06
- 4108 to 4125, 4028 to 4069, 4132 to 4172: -0.05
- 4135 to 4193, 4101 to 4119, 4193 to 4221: 0.07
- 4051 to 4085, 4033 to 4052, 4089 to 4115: 0.05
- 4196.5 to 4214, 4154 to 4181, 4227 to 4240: -0.02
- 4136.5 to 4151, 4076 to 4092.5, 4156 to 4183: 0.03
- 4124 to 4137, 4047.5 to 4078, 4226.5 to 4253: 0.00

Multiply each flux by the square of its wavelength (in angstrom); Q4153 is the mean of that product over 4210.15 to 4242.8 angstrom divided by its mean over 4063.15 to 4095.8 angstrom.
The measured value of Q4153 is 1.12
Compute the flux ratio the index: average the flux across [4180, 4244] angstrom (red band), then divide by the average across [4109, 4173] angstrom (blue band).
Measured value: 1.05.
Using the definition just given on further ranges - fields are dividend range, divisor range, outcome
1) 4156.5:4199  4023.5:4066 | 0.96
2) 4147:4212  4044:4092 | 0.97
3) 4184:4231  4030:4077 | 1.04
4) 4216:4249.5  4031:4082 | 1.10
